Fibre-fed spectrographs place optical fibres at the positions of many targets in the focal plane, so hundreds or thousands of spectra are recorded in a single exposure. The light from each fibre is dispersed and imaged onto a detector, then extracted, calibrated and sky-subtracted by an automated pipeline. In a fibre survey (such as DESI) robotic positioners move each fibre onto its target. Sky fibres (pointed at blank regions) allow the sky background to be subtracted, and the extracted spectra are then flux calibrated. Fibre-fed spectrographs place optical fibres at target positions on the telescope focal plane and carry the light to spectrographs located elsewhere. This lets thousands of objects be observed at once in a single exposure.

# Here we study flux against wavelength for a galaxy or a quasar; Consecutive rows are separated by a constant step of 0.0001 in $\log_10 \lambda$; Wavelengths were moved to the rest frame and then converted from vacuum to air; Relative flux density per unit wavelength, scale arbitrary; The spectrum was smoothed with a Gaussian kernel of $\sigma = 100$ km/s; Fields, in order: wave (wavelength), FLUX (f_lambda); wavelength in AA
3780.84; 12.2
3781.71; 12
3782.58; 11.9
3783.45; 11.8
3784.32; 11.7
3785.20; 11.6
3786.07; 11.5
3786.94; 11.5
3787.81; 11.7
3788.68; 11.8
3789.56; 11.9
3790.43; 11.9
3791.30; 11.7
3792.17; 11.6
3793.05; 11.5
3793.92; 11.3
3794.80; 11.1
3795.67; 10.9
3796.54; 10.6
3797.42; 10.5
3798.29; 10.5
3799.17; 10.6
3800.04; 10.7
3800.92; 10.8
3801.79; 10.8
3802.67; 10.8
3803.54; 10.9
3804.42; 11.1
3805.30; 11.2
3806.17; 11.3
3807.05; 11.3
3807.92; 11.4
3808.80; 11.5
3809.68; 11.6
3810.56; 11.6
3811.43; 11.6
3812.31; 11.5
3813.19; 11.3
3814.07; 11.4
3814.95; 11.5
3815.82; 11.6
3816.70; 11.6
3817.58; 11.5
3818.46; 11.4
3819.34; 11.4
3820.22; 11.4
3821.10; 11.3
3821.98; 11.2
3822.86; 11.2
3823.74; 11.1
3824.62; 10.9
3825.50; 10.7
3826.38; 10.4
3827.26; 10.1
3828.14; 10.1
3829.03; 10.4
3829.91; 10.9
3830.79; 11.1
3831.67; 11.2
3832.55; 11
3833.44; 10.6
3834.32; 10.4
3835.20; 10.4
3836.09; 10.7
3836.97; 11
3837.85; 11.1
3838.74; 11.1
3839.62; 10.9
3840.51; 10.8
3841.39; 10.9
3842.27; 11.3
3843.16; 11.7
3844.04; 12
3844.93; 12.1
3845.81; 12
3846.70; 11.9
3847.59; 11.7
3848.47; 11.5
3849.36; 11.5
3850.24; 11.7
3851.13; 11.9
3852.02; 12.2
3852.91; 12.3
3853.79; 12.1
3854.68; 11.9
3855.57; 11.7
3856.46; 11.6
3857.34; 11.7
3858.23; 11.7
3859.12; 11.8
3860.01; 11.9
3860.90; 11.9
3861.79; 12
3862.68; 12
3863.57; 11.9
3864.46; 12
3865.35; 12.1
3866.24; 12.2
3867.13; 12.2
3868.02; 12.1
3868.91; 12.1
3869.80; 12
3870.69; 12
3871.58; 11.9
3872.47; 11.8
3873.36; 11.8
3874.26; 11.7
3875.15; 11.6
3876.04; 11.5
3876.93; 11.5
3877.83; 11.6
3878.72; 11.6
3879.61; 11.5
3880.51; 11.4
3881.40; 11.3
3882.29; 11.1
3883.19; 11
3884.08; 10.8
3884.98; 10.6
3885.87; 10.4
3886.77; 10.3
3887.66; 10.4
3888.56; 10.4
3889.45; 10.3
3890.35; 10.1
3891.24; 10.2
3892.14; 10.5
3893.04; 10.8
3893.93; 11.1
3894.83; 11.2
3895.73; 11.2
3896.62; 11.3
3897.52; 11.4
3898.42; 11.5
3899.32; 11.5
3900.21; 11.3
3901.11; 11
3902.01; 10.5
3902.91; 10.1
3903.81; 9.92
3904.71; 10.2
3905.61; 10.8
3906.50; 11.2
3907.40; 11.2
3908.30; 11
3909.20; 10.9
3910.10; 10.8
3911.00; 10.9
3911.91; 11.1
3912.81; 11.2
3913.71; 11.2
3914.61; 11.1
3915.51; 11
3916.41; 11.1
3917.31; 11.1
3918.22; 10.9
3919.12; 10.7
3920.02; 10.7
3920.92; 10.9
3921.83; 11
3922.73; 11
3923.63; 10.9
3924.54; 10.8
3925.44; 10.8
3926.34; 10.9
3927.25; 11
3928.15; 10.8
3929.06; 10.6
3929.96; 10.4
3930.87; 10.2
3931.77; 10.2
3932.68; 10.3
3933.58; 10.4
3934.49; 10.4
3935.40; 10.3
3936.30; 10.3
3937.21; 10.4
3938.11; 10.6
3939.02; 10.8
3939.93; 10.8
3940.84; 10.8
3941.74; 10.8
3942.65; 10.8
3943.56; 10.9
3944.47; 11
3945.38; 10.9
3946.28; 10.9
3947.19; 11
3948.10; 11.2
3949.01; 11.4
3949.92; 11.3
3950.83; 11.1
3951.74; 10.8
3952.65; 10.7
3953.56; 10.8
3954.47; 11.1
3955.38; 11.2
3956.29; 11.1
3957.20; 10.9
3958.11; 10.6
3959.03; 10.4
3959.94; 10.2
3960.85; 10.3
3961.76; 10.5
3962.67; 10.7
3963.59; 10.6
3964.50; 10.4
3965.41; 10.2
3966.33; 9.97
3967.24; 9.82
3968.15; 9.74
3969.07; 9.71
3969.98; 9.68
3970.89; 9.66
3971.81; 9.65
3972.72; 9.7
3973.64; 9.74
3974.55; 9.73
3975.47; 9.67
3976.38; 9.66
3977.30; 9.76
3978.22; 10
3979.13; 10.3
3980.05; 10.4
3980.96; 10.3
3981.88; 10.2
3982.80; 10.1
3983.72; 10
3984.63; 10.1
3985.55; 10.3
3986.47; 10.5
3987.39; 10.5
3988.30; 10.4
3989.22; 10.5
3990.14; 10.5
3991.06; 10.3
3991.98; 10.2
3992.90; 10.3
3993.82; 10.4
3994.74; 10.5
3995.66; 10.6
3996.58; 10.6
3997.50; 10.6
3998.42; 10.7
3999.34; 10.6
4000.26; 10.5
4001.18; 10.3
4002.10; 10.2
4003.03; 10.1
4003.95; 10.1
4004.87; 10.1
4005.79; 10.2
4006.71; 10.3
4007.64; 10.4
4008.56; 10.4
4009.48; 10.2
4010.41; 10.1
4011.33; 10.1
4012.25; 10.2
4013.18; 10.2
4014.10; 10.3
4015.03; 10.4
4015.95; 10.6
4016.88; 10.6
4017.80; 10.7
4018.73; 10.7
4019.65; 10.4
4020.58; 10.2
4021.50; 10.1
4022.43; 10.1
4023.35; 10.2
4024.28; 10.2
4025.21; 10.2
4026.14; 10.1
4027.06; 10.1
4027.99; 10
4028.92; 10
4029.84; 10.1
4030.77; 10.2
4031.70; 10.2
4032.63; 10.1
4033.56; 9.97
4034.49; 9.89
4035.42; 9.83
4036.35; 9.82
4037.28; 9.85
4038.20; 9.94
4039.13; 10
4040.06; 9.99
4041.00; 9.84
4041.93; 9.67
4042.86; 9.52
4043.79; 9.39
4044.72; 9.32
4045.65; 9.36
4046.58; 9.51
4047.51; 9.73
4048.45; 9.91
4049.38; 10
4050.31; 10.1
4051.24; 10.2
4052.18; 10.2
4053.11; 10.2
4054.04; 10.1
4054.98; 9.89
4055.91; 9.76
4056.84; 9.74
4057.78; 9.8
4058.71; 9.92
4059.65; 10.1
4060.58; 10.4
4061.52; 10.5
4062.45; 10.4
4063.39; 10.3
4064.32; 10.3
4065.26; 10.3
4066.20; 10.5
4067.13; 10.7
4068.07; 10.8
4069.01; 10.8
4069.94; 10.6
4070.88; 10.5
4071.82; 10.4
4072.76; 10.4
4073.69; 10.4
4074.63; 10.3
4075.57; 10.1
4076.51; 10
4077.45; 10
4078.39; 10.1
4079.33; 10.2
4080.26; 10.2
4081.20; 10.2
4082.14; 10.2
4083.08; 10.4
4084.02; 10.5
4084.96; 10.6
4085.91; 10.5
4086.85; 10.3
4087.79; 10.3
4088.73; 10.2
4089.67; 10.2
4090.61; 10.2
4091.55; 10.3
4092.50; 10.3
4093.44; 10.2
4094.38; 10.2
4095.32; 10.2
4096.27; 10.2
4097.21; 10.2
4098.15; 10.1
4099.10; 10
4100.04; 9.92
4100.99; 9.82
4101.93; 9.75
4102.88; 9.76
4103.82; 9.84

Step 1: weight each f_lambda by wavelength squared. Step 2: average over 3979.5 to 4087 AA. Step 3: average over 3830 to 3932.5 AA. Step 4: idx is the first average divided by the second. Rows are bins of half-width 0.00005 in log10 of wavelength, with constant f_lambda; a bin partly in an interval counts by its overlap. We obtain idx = 0.98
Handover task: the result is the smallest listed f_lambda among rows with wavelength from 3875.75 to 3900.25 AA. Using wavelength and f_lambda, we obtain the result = 10.1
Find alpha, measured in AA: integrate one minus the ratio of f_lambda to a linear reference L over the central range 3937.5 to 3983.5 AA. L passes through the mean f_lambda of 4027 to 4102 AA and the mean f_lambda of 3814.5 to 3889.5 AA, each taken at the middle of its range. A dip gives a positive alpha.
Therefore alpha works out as 1.2 AA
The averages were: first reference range 11.4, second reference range 10.1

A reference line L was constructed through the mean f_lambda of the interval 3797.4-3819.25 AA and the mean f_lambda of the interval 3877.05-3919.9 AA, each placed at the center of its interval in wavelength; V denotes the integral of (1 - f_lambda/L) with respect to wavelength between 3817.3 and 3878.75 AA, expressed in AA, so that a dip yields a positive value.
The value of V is -2.2 AA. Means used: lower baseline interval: 11.2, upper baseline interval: 10.9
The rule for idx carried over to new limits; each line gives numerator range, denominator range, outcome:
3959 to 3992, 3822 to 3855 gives 0.97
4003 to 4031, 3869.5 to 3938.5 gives 0.99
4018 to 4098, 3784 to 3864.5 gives 1.01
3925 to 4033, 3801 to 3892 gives 0.98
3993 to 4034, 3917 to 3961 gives 0.99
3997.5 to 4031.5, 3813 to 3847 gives 1.02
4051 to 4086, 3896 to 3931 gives 1.02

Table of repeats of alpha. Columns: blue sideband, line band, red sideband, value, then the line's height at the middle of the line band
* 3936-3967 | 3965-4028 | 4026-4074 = 1.4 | 10.4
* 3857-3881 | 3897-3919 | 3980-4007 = 0.8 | 11.4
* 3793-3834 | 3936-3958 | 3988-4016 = -0.7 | 10.6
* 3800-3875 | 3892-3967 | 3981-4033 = 0.1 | 10.8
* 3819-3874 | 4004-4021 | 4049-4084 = 0.3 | 10.5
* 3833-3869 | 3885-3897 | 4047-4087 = 0.8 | 11.4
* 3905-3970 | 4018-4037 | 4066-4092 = 0.7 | 10.5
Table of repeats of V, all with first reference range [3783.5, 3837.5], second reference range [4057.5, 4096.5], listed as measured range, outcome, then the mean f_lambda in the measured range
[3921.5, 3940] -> 0.3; 10.6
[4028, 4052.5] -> 1.3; 9.87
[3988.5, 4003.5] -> 0.2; 10.4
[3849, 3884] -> -2.6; 11.8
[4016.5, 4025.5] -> 0.1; 10.3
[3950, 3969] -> 0.2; 10.6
